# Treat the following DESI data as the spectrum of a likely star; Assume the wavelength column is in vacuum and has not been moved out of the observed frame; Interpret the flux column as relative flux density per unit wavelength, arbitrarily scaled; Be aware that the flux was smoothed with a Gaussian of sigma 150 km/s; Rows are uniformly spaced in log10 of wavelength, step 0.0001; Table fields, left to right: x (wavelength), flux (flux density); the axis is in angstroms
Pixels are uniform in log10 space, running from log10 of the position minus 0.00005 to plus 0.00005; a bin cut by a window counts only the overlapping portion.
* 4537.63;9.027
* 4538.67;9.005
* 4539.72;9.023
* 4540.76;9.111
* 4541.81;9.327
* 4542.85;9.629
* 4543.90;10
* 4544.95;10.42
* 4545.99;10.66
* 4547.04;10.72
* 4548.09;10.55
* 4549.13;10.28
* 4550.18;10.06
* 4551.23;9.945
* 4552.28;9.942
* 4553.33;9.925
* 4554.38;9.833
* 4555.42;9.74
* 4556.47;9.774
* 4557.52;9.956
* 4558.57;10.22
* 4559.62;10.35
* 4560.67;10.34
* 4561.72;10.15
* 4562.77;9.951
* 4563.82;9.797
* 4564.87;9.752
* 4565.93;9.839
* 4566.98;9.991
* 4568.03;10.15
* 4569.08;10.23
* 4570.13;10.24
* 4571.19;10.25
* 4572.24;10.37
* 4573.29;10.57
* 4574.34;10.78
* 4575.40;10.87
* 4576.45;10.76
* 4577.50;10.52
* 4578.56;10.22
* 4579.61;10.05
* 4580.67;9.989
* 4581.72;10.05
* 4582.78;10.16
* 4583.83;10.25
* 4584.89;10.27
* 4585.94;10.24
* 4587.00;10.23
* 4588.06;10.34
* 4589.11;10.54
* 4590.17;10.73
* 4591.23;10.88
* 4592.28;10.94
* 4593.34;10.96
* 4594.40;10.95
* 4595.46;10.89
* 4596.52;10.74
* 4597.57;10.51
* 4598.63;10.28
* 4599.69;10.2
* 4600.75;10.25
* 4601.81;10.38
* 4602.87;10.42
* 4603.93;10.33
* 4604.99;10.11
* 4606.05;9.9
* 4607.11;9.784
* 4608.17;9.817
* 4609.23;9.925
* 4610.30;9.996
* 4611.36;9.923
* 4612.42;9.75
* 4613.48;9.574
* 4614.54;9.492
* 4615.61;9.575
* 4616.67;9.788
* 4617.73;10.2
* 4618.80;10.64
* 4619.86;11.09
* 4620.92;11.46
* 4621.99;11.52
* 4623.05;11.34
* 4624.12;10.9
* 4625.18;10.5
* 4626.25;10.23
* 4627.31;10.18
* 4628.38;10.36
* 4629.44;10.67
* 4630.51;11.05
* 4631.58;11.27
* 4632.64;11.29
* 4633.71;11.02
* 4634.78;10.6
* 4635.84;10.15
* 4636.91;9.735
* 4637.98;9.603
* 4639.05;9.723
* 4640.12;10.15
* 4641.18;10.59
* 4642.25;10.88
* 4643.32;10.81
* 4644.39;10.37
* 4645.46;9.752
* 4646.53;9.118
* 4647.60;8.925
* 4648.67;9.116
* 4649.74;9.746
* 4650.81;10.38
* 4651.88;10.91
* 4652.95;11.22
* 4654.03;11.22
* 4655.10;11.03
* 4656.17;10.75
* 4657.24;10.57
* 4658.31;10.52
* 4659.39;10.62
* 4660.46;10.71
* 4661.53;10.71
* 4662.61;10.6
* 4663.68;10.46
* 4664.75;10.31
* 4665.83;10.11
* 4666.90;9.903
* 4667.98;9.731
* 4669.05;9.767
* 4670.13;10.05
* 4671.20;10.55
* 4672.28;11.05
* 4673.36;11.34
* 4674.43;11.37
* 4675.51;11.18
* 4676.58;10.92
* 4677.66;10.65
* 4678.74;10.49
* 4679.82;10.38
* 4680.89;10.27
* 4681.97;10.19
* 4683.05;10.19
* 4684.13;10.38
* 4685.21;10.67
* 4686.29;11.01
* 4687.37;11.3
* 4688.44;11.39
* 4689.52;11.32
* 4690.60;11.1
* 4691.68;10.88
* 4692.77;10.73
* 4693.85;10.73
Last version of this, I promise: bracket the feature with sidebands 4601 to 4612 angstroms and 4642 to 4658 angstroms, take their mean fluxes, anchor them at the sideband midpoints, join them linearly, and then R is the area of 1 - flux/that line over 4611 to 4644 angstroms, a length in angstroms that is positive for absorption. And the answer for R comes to -0.9 angstroms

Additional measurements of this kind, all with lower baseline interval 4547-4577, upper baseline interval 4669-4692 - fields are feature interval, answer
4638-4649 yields 0.67 angstroms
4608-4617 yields 0.58 angstroms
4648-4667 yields 0.28 angstroms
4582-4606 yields -0.30 angstroms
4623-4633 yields -0.23 angstroms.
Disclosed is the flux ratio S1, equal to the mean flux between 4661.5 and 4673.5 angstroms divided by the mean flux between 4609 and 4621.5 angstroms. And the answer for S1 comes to 1.0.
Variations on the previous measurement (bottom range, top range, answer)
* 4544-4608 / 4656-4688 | 1.03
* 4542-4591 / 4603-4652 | 1.01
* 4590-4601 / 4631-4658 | 0.97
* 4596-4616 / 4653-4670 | 1.04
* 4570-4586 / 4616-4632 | 1.04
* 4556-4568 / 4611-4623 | 1.03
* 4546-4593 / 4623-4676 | 1.02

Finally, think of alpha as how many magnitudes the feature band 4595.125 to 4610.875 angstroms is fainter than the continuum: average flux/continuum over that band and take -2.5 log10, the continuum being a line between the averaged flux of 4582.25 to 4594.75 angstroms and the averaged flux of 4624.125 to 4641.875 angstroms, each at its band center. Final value 0.03 mag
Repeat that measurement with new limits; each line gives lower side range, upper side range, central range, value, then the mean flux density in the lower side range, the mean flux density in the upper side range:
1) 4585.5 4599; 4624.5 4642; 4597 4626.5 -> 0.03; 10.6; 10.5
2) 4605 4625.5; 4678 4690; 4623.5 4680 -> 0.00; 10.3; 10.7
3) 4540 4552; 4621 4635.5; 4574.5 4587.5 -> 0.01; 10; 10.9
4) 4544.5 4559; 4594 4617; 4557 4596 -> -0.02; 10.1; 10.1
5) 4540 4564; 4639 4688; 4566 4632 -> -0.02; 10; 10.5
